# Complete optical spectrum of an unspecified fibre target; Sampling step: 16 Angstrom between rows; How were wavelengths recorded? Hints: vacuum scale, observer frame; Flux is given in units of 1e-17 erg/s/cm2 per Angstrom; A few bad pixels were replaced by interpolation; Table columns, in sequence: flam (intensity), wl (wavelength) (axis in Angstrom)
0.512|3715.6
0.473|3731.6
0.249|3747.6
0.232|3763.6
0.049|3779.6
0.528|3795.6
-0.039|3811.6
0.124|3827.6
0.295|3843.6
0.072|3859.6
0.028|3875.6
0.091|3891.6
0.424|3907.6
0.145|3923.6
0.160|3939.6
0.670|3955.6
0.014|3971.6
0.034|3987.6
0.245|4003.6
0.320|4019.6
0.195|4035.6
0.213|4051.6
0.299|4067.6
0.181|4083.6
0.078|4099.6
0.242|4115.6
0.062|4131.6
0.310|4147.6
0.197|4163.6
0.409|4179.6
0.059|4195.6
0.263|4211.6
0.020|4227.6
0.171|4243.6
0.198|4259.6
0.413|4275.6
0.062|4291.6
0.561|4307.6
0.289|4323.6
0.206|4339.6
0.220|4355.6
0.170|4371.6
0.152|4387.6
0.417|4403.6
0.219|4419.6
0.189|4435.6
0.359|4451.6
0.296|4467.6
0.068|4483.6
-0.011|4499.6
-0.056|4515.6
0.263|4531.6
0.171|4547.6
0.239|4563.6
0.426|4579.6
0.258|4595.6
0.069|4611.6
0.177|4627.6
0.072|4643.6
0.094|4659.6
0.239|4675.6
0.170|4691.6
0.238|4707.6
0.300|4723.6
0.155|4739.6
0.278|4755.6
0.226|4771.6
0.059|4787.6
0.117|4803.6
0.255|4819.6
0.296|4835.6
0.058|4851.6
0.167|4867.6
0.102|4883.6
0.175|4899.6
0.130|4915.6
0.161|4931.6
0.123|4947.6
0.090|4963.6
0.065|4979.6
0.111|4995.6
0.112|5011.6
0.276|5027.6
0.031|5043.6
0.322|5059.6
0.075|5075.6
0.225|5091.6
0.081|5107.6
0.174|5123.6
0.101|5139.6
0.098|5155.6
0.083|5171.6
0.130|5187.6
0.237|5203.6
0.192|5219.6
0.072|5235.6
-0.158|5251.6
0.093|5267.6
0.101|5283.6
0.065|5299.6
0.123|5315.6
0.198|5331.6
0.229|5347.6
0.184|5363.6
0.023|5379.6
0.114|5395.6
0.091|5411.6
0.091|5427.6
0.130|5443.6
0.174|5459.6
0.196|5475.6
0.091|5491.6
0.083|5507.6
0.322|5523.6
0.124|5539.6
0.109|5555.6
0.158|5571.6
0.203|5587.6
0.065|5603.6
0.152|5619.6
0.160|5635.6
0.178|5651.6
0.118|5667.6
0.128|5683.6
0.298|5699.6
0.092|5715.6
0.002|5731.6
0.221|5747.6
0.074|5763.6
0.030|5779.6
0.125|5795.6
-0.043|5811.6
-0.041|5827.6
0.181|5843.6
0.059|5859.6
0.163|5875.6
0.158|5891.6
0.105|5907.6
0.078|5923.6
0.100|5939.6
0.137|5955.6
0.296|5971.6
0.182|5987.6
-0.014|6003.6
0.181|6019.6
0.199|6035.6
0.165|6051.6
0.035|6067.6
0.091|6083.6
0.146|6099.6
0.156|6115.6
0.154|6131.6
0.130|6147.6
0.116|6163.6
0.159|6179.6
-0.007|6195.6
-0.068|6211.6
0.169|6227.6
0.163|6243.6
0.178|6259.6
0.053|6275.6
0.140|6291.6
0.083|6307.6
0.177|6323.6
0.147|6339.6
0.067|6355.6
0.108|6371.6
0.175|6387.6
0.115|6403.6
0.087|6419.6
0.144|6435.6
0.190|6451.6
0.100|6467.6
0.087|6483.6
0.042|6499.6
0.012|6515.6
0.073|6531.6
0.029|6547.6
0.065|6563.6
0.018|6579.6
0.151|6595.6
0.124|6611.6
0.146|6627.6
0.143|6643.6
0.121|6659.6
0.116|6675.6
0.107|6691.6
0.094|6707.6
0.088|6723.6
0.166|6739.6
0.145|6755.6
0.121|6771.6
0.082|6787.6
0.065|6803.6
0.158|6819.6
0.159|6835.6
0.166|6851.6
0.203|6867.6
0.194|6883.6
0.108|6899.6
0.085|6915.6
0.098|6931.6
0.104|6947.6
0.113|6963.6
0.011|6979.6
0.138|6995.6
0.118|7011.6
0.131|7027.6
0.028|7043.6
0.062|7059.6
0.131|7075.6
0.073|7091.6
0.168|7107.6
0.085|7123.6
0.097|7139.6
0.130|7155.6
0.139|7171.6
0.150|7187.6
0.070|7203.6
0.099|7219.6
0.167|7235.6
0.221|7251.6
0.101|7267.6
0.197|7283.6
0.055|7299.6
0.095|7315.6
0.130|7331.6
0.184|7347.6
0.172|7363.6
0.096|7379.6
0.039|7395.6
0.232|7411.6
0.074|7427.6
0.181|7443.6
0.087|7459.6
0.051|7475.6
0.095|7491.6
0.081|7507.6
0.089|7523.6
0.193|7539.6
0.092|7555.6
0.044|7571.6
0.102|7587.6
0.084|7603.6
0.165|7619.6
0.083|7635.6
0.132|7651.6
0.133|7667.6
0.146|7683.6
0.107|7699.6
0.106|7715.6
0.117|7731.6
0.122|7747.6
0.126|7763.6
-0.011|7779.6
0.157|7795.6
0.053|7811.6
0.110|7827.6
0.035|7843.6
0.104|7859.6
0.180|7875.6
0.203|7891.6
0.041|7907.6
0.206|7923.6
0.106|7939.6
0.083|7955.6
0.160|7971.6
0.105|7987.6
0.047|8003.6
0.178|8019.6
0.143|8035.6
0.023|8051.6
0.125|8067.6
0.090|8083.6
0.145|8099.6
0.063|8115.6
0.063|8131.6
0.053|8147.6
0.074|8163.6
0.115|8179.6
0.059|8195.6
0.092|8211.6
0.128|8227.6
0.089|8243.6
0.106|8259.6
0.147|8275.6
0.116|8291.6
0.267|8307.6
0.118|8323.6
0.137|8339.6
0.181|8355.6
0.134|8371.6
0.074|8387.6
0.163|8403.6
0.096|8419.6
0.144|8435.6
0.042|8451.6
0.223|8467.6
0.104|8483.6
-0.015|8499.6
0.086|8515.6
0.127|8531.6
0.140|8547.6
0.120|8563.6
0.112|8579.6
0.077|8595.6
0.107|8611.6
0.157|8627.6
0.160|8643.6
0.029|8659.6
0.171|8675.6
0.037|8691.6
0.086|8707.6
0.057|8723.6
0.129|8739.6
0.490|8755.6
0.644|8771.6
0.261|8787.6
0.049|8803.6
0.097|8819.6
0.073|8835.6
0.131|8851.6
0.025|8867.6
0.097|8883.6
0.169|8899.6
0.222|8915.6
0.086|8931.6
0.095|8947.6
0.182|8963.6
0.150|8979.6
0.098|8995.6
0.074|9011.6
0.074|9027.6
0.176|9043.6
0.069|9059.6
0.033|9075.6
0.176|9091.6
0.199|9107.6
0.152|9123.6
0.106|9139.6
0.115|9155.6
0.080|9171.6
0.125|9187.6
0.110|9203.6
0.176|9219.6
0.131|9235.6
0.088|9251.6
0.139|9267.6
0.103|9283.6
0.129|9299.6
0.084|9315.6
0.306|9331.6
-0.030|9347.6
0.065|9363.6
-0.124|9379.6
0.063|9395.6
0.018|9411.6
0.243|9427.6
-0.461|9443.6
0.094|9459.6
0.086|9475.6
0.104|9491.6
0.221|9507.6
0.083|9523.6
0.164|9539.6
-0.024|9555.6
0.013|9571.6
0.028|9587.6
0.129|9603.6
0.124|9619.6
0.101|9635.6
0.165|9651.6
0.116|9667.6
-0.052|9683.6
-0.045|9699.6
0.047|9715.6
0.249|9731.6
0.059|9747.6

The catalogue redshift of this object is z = 1.350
